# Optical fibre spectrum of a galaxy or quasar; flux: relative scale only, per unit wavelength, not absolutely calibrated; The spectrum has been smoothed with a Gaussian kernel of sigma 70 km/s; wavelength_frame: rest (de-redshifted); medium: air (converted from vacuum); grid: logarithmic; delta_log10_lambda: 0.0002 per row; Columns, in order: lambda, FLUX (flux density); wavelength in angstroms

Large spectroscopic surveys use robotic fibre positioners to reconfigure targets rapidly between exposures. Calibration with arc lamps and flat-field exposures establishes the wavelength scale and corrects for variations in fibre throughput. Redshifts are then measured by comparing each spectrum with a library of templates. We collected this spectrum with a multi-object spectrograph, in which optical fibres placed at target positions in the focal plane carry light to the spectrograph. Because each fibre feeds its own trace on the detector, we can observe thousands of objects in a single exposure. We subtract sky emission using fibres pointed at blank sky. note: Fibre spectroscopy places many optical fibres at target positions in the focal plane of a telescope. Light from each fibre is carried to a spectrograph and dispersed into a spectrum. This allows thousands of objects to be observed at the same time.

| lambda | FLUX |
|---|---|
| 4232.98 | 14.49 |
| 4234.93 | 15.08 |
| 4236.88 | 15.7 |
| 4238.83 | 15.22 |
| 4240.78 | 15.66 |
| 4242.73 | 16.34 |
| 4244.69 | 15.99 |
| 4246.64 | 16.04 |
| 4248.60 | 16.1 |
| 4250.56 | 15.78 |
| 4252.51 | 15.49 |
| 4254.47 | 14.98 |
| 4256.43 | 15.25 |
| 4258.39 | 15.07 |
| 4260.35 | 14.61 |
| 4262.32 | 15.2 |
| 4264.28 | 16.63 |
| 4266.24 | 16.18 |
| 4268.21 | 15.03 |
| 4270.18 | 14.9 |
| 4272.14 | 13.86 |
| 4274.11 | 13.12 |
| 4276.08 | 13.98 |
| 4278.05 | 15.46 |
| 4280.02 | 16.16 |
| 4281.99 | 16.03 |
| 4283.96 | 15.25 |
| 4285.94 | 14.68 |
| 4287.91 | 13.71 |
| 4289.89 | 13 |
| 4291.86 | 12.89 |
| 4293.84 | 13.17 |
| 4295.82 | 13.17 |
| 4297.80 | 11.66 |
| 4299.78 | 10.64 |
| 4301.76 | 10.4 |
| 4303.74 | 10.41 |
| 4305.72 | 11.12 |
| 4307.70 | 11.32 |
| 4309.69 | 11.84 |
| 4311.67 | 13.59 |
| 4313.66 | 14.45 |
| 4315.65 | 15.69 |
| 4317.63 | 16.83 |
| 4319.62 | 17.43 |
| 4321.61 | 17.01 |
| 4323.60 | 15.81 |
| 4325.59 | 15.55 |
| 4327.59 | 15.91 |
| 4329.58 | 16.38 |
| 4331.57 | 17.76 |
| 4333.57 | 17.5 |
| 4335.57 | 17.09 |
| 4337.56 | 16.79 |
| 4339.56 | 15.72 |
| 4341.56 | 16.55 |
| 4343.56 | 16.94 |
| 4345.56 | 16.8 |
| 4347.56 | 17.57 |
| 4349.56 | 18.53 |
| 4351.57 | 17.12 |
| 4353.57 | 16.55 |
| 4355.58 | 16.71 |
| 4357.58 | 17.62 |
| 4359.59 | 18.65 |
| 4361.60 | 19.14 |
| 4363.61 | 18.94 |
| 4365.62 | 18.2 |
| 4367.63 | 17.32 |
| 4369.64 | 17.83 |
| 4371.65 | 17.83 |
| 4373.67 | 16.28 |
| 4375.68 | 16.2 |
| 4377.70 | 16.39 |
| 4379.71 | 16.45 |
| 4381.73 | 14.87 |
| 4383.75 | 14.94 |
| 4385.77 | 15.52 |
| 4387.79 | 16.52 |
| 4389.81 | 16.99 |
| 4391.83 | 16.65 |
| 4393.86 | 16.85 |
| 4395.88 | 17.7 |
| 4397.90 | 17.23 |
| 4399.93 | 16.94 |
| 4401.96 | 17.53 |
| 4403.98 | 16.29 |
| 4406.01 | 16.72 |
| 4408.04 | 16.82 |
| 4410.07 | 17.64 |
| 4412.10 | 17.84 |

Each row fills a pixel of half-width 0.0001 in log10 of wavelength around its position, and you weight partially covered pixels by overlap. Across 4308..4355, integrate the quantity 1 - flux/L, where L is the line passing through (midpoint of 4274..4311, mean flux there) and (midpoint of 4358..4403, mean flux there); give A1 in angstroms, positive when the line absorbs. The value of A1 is -4.49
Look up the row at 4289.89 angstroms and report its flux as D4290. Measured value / 13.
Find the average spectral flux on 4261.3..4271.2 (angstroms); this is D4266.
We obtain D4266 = 15.6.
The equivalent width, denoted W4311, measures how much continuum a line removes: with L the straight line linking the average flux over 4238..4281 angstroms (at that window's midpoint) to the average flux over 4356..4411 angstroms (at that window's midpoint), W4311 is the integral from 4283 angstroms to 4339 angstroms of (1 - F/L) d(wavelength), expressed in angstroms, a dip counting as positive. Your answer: 6.0 angstroms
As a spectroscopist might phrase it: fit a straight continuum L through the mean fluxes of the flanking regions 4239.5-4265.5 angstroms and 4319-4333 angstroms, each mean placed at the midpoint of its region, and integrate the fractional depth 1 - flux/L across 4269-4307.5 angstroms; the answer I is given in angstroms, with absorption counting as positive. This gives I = 6.60 angstroms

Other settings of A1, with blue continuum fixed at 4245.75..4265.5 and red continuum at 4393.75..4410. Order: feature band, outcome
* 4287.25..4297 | 1.7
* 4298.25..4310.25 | 3.8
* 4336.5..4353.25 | -0.5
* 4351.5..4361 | -0.5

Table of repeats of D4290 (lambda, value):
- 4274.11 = 13.12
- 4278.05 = 15.46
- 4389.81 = 16.99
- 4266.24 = 16.18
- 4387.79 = 16.52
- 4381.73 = 14.87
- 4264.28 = 16.63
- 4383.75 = 14.94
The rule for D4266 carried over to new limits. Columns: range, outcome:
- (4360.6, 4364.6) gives 19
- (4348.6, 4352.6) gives 17.8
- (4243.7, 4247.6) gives 16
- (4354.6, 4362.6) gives 18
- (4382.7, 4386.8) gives 15.2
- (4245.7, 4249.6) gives 16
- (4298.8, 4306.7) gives 10.6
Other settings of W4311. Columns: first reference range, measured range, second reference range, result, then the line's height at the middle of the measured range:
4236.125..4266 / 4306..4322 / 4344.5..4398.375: 1.8 angstroms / 16.4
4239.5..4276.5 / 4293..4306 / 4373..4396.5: 3.4 angstroms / 15.6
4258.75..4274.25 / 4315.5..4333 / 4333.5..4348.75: -0.1 angstroms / 16.4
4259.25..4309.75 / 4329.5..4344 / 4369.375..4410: -1.7 angstroms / 15.1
